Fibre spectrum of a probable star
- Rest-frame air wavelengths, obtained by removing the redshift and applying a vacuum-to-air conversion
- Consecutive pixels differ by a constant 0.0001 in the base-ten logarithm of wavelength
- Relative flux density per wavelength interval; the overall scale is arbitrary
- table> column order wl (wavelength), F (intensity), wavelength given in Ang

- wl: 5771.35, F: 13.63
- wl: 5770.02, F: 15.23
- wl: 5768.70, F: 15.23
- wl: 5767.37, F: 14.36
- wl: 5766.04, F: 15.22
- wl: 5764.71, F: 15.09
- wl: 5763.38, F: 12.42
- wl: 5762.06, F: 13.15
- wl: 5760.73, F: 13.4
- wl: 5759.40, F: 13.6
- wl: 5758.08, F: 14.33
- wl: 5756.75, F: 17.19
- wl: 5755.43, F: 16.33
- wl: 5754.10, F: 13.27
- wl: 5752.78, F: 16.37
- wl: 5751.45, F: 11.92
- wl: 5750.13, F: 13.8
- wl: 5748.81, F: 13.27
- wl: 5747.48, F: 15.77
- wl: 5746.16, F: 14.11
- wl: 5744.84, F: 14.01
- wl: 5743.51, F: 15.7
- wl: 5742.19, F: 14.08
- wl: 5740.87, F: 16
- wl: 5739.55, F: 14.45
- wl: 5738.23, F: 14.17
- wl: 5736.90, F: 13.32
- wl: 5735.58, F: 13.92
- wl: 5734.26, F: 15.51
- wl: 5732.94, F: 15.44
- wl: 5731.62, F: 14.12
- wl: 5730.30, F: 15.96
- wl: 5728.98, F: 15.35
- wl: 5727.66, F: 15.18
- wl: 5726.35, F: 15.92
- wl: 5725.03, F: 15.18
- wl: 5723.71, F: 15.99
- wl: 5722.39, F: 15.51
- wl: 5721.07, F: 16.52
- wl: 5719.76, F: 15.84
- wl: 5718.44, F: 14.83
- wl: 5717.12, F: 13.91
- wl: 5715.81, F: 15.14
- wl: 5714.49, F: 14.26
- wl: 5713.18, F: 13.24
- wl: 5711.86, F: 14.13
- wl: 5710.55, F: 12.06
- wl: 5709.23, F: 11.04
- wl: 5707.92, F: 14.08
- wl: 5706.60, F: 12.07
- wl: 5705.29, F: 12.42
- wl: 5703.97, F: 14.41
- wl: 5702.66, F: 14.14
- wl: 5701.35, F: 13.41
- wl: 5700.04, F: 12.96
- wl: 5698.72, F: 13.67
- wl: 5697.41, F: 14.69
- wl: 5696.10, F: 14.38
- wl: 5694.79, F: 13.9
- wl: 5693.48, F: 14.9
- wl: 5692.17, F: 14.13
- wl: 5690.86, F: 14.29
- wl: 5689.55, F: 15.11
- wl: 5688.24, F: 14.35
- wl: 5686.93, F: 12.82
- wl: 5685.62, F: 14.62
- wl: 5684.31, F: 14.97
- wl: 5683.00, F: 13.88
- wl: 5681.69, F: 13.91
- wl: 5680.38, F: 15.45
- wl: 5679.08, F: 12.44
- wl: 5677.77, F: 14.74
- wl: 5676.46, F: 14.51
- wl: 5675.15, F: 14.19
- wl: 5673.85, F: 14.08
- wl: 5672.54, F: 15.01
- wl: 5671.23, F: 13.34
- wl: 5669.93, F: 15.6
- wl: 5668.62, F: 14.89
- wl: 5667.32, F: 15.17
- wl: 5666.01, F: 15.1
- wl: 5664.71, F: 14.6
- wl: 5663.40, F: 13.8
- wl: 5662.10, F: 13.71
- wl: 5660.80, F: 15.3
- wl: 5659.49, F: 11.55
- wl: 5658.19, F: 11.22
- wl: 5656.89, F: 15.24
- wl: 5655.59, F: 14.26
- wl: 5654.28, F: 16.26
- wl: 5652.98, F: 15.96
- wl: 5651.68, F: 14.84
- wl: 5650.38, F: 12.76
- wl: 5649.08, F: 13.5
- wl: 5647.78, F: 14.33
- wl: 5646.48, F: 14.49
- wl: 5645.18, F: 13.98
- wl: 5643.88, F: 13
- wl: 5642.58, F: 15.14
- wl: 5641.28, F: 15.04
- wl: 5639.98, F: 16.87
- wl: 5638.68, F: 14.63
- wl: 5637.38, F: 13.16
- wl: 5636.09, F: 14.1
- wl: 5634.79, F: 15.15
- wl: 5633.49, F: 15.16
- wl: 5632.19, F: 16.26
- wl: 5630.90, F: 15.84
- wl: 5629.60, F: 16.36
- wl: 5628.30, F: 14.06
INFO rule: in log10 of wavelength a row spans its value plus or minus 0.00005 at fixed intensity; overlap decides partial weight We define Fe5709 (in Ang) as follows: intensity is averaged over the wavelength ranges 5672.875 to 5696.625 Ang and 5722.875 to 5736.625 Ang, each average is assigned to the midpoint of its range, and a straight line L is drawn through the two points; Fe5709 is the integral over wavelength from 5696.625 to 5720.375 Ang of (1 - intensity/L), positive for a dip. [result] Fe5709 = 1.74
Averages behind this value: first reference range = 14.3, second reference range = 15.2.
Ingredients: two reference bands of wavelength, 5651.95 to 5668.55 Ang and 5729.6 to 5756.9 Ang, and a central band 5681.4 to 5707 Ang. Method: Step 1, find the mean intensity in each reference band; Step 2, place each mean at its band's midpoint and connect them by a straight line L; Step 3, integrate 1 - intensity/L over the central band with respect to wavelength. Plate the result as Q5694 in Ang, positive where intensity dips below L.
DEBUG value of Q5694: 0.92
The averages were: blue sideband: 14.4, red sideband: 14.7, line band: 14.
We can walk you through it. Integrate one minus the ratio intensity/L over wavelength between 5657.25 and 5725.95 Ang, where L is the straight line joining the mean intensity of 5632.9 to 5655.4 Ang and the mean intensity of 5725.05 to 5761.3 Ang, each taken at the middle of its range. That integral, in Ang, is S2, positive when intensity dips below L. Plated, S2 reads 2.3 Ang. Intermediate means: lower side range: 14.6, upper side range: 14.7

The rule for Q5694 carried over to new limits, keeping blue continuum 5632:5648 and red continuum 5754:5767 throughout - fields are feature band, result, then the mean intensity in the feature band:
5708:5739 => -0.2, 14.6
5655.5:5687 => 0.9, 14.2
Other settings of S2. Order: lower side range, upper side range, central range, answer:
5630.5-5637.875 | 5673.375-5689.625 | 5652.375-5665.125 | 0.35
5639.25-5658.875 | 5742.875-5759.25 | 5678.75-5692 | 0.27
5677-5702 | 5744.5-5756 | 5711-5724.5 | -0.64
